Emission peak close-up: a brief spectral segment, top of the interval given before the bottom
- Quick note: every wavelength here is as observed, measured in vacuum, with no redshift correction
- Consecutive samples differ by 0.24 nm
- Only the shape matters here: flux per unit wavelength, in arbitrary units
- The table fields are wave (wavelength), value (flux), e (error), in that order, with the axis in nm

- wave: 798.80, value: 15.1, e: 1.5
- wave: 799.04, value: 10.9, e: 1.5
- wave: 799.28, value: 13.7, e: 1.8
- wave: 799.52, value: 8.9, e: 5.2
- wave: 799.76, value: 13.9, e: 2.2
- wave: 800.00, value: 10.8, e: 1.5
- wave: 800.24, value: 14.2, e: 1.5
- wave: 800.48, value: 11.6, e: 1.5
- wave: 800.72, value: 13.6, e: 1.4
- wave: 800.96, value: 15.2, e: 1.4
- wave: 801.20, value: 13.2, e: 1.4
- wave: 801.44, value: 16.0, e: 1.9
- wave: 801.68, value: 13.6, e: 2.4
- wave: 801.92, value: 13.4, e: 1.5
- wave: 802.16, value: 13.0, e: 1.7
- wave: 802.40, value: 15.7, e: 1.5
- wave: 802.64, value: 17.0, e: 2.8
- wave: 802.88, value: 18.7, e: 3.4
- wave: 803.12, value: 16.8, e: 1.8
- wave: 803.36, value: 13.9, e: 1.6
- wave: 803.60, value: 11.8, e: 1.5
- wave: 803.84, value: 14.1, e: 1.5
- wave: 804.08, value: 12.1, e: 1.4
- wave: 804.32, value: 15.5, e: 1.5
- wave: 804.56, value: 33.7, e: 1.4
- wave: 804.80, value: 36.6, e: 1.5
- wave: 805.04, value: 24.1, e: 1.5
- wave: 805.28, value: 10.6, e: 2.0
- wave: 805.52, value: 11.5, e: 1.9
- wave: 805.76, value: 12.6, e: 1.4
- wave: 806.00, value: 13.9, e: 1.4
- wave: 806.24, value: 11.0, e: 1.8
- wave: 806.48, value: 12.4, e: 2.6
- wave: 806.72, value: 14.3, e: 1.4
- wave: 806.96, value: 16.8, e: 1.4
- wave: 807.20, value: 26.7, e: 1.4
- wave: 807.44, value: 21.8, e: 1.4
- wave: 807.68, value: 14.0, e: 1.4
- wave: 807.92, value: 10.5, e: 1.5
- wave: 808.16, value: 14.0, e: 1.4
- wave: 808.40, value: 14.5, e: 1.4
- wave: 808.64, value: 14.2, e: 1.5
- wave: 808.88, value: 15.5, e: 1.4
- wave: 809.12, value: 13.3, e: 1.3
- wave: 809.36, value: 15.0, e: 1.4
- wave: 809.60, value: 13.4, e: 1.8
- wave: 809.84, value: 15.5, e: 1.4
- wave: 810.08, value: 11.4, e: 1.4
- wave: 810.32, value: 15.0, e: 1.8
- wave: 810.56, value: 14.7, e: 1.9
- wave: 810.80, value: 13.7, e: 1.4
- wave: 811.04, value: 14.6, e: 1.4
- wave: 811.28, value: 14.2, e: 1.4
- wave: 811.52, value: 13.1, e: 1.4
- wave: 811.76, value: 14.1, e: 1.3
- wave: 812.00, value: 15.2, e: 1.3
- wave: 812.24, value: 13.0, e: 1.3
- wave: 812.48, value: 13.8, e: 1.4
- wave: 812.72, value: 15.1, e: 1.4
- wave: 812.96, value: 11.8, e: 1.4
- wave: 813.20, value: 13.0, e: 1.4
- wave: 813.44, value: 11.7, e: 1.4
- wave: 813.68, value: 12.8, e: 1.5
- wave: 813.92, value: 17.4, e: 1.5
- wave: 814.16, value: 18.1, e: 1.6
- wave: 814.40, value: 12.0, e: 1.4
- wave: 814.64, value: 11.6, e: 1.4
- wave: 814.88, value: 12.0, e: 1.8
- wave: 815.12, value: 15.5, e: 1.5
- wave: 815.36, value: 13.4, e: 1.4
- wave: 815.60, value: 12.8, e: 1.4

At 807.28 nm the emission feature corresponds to [N II] 6583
